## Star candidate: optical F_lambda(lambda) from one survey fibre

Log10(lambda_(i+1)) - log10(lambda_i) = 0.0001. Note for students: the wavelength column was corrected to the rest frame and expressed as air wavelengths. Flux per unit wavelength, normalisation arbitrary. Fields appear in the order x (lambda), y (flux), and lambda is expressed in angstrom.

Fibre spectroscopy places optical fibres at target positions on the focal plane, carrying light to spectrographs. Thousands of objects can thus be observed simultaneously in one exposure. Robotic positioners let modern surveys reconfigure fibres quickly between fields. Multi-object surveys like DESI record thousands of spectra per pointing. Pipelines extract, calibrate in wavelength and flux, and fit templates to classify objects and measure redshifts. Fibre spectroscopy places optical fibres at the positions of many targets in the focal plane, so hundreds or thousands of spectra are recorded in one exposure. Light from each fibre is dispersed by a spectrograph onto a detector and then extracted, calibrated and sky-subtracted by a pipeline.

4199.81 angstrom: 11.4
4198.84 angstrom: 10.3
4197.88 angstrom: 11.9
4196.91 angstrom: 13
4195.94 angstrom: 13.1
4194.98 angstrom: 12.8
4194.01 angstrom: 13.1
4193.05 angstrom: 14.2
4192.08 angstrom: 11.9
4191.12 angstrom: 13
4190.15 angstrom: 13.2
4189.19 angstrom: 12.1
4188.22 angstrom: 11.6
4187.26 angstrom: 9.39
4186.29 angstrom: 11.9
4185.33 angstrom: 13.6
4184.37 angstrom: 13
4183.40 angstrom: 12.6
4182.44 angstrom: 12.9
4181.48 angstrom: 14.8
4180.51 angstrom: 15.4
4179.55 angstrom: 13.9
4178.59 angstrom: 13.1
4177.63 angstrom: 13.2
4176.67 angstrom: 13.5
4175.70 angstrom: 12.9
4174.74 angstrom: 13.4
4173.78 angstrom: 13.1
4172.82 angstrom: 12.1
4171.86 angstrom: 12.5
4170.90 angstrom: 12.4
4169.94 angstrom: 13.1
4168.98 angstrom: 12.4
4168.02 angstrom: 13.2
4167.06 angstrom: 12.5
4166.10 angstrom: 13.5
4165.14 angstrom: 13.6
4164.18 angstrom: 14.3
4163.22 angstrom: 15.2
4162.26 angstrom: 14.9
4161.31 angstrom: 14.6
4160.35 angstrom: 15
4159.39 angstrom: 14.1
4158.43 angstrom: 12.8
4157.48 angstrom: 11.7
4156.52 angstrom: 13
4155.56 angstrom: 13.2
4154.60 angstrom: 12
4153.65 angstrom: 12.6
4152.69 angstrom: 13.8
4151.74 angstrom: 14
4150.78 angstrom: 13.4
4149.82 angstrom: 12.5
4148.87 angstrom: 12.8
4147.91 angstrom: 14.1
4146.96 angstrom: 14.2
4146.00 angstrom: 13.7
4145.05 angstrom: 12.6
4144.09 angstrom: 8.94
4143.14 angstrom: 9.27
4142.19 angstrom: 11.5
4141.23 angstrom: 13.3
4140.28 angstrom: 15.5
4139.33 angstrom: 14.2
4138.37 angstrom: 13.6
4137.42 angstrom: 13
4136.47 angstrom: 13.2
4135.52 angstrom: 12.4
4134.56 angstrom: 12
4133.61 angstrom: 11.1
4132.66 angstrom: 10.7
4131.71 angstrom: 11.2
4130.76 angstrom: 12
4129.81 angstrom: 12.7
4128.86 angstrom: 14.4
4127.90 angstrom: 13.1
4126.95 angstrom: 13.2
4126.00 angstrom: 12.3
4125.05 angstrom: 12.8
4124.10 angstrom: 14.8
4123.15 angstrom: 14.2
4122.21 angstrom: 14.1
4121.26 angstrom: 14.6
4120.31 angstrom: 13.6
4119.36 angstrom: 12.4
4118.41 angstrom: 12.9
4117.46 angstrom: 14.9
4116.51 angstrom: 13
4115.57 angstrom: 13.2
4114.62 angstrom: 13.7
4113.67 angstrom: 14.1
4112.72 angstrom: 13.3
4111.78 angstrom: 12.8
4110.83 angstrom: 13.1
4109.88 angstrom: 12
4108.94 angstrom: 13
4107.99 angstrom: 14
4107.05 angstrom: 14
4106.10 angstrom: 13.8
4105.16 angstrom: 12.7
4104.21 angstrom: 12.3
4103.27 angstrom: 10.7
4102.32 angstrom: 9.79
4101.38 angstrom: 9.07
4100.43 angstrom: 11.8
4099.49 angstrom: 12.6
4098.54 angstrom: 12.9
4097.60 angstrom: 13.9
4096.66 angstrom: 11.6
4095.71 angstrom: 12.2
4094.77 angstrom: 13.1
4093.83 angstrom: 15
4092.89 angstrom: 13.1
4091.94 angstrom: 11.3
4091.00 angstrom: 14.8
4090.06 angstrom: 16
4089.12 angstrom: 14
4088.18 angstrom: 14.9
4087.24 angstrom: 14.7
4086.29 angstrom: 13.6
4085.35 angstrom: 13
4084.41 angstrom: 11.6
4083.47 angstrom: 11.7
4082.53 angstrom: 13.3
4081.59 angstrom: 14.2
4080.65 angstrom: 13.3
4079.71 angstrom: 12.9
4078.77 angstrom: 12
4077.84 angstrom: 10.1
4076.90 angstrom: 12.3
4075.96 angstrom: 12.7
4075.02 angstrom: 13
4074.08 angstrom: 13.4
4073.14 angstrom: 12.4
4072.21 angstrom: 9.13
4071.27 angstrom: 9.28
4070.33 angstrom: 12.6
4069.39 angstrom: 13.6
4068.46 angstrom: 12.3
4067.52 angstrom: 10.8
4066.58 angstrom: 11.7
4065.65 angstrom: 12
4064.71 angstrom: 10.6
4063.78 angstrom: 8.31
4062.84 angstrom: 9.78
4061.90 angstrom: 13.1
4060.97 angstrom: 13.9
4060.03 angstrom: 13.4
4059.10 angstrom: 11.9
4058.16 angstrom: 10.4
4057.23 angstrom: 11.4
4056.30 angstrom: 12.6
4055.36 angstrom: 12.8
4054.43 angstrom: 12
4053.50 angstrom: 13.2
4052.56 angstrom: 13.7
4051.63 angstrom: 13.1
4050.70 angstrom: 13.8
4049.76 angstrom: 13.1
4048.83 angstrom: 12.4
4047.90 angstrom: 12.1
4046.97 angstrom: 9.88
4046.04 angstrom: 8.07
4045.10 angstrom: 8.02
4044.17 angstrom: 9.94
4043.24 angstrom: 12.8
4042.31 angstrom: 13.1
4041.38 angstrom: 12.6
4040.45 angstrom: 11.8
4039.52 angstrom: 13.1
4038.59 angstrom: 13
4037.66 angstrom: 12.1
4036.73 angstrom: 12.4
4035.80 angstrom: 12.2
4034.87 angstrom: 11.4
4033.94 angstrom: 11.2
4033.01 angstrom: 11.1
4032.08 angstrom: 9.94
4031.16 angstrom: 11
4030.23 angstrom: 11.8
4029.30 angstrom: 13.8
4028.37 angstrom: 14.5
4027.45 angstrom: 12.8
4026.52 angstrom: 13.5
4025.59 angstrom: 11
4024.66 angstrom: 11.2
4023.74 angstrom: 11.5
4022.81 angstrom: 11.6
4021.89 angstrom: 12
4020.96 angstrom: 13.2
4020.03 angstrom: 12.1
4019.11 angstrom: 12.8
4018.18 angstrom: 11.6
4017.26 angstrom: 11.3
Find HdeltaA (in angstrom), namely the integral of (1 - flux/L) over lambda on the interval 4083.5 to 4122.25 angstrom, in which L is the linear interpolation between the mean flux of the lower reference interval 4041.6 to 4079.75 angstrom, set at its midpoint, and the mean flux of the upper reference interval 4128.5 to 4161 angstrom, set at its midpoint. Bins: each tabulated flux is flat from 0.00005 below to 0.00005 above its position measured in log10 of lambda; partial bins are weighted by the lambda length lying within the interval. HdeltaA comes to -2.5 angstrom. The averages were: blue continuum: 11.8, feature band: 13.1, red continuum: 12.8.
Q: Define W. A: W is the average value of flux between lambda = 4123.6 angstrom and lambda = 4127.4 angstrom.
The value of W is 13.3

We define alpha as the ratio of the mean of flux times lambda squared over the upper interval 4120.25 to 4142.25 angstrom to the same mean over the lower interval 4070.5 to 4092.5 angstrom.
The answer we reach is 1.05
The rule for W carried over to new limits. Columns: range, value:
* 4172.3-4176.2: 12.9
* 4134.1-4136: 12.2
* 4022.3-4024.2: 11.6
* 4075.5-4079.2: 11.8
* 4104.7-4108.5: 13.6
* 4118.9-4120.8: 13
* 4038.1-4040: 13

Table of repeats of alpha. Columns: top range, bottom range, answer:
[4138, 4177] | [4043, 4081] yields 1.17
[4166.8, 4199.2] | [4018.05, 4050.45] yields 1.16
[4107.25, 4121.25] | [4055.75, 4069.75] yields 1.17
